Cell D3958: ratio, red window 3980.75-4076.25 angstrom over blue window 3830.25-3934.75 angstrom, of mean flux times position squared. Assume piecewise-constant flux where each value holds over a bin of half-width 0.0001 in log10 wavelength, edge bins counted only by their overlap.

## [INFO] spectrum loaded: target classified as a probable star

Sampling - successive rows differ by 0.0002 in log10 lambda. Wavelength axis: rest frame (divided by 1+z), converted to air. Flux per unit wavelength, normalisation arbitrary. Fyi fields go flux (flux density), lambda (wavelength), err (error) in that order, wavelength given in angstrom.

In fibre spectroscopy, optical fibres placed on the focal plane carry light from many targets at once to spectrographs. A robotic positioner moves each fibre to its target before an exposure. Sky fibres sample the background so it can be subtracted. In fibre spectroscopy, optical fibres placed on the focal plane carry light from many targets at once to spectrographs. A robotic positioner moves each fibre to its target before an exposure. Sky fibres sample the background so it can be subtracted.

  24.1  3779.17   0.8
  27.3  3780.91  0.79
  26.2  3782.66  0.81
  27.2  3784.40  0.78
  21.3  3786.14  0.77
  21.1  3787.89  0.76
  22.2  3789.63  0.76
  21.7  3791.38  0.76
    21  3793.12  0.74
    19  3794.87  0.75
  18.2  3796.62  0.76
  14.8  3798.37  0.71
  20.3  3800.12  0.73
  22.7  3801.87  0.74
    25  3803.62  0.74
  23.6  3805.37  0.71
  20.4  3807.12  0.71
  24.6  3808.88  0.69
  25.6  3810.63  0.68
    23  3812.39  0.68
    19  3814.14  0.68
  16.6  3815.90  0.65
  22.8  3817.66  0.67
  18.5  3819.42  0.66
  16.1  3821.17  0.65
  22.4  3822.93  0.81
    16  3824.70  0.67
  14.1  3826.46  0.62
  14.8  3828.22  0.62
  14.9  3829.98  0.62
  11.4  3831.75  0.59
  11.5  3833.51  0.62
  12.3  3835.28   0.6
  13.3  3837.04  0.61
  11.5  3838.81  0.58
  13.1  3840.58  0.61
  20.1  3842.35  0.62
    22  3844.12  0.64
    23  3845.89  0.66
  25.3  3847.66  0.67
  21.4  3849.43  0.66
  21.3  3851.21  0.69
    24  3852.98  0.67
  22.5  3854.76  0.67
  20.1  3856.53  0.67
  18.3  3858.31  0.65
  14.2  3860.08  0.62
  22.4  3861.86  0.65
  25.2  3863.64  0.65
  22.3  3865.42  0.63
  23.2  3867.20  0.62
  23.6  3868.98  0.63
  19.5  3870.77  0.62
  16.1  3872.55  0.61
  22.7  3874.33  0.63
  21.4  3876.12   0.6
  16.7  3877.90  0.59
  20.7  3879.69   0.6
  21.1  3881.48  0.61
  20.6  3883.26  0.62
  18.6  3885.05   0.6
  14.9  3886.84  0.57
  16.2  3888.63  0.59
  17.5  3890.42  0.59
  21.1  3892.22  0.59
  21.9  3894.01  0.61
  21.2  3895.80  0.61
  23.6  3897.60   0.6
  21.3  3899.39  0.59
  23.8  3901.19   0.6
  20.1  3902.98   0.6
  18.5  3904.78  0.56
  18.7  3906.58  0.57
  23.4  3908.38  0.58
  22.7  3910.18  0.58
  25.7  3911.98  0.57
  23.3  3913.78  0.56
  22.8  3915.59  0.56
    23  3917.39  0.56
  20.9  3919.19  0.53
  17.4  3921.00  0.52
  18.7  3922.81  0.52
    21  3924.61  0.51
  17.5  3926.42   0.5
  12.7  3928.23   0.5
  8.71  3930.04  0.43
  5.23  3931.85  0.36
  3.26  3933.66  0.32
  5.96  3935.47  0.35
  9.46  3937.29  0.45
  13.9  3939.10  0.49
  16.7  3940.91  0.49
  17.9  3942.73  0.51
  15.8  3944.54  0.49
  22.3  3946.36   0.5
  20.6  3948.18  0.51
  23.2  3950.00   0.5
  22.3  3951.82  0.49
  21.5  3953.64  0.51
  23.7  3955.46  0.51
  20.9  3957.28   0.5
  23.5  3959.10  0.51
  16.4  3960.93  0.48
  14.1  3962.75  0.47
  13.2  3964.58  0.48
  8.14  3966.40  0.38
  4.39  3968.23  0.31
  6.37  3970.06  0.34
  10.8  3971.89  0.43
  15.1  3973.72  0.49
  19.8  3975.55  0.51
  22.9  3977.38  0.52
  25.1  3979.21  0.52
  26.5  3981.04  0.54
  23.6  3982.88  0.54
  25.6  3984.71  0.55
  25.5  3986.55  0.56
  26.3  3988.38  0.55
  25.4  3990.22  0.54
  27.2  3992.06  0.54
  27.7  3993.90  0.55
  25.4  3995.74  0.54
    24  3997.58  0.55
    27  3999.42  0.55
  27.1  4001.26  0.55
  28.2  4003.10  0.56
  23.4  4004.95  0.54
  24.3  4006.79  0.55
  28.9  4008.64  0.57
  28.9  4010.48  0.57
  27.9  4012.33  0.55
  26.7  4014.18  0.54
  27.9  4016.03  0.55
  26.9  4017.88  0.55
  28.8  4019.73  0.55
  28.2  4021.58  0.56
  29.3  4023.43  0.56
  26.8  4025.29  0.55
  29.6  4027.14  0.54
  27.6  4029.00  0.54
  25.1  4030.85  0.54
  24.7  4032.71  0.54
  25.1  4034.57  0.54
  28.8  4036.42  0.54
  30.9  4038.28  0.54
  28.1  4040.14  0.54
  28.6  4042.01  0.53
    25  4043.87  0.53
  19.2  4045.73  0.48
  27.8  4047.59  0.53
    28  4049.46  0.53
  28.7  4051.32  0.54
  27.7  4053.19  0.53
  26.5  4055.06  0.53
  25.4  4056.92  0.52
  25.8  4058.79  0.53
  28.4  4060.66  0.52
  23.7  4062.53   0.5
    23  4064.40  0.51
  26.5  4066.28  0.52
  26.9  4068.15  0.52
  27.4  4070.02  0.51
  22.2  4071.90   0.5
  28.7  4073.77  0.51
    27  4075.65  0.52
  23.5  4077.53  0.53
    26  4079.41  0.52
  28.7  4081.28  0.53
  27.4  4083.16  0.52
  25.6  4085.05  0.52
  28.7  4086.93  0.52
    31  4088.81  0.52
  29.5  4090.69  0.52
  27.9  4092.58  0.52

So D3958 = 1.51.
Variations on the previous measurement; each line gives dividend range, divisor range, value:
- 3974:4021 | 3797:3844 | 1.57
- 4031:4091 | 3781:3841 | 1.58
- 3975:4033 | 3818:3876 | 1.52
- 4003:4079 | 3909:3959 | 1.58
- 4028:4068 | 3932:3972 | 1.84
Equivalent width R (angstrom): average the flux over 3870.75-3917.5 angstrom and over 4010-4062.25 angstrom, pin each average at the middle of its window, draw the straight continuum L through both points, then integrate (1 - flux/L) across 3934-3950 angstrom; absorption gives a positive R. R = 5.3 angstrom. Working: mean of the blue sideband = 20.6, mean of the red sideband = 27.2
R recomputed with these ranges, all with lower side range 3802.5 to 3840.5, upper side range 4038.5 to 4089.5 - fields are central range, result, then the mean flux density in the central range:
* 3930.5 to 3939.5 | 6.0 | 7.26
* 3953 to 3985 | 7.6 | 17.7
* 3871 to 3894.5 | 1.1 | 19.2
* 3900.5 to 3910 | 0.0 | 21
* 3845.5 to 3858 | -2.2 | 22.3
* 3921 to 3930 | 2.1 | 16.6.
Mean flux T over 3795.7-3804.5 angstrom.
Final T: 20.2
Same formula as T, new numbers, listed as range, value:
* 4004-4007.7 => 23.9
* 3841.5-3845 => 21.1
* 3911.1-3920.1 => 23.1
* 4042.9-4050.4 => 25.1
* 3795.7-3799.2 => 16.5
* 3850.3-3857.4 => 22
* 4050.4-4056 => 27.6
